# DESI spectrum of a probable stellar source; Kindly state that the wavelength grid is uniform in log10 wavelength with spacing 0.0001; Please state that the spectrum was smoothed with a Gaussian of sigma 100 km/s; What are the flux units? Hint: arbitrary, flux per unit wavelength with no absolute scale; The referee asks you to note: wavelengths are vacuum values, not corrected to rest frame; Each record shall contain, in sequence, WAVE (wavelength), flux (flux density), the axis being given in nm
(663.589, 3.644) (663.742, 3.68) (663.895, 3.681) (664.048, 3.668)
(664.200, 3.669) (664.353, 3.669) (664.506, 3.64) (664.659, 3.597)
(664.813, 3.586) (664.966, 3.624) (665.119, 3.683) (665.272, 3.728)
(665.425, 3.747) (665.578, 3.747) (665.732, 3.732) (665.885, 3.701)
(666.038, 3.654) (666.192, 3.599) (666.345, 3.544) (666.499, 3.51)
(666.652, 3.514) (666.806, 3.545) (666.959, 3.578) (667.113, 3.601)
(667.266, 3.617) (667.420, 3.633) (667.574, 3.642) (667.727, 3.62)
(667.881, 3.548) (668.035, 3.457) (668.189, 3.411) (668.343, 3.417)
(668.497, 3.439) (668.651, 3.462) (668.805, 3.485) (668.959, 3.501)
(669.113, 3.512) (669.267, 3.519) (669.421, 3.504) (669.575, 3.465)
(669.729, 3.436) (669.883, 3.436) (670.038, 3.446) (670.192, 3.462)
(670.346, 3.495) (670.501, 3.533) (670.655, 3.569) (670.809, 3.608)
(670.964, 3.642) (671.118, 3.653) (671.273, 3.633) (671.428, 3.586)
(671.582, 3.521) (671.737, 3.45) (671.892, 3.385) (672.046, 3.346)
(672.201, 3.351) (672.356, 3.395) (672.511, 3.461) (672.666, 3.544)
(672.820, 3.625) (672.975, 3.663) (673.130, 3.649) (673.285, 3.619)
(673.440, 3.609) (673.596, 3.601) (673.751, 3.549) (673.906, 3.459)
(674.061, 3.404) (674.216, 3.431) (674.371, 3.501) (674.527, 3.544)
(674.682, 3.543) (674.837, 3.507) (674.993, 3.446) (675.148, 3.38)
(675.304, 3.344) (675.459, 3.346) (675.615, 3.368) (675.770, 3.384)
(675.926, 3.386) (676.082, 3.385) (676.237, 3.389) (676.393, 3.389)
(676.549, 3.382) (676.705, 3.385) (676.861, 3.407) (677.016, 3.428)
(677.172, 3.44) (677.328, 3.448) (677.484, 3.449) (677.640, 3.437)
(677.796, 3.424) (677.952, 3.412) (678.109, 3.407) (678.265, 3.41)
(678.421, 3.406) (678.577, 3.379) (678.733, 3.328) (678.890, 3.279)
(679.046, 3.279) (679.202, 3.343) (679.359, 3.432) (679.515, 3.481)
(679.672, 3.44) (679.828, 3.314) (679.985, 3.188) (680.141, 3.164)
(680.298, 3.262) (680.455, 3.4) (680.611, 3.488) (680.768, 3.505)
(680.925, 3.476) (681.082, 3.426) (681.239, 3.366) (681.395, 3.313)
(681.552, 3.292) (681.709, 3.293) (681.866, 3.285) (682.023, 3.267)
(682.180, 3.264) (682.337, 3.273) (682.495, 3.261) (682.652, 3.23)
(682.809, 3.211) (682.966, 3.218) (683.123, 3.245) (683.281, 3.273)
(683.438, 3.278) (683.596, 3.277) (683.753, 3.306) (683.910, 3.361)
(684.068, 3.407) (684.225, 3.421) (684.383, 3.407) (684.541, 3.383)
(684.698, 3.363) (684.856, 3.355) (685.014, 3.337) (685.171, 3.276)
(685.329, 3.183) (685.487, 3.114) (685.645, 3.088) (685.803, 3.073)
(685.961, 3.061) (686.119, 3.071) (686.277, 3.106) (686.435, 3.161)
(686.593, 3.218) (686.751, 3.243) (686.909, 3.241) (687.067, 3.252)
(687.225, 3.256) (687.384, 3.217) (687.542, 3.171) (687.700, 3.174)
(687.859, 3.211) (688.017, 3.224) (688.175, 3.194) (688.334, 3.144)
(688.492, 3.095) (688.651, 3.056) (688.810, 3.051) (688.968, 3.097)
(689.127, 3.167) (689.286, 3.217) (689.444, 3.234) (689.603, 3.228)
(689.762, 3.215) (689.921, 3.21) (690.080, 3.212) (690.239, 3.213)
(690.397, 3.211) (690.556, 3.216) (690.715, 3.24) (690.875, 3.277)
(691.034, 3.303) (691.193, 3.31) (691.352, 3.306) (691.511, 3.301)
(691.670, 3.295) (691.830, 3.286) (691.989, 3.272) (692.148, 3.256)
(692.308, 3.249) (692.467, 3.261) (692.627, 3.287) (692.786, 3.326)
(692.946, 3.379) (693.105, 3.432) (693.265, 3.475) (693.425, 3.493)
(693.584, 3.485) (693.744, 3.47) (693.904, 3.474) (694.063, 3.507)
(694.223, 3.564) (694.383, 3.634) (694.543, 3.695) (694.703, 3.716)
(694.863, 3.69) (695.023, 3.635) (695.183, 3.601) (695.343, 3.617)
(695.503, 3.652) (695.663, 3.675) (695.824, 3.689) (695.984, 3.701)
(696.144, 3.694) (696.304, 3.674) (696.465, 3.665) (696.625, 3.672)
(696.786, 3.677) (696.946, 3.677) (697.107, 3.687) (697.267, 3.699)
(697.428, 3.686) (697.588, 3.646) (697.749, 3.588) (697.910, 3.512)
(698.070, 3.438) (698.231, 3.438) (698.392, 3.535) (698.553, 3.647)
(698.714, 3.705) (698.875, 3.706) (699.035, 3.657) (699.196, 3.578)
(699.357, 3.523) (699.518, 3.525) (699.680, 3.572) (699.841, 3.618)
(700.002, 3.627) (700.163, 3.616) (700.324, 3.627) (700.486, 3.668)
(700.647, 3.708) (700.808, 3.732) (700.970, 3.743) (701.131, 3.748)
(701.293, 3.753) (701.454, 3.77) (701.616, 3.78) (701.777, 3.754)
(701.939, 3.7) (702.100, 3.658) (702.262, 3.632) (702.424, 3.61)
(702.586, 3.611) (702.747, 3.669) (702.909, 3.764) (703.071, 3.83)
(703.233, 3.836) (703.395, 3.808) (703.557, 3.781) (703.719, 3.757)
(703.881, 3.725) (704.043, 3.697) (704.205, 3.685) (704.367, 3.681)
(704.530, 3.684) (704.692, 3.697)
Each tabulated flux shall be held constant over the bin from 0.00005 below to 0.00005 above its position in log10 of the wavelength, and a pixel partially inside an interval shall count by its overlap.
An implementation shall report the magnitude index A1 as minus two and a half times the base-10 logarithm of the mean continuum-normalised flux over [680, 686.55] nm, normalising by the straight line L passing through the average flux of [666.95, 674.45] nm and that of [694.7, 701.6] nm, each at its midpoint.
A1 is 0.094 mag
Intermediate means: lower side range 3.52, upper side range 3.65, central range 3.28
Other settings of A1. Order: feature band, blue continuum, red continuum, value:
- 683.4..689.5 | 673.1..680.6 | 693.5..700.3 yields 0.09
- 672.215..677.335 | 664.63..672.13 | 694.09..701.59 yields 0.03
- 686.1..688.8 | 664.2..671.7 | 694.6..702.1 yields 0.14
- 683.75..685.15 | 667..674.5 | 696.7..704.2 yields 0.07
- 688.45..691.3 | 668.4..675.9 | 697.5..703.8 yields 0.13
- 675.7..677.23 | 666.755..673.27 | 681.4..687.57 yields 0.00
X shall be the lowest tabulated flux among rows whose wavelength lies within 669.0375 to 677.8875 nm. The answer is 3.344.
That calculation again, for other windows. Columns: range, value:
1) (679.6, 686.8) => 3.061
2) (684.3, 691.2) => 3.051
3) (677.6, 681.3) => 3.164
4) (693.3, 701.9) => 3.438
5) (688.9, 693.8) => 3.097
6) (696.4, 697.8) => 3.588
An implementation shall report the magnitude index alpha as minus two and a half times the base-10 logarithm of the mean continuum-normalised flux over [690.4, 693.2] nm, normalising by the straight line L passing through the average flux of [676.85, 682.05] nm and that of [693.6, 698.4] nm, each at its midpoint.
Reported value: 0.08 mag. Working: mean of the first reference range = 3.37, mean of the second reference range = 3.62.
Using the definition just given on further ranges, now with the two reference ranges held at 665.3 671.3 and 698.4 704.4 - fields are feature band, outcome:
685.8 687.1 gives 0.15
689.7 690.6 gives 0.14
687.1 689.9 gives 0.15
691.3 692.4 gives 0.12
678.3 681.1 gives 0.07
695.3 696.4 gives 0.00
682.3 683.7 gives 0.11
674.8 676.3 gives 0.06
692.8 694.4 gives 0.05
